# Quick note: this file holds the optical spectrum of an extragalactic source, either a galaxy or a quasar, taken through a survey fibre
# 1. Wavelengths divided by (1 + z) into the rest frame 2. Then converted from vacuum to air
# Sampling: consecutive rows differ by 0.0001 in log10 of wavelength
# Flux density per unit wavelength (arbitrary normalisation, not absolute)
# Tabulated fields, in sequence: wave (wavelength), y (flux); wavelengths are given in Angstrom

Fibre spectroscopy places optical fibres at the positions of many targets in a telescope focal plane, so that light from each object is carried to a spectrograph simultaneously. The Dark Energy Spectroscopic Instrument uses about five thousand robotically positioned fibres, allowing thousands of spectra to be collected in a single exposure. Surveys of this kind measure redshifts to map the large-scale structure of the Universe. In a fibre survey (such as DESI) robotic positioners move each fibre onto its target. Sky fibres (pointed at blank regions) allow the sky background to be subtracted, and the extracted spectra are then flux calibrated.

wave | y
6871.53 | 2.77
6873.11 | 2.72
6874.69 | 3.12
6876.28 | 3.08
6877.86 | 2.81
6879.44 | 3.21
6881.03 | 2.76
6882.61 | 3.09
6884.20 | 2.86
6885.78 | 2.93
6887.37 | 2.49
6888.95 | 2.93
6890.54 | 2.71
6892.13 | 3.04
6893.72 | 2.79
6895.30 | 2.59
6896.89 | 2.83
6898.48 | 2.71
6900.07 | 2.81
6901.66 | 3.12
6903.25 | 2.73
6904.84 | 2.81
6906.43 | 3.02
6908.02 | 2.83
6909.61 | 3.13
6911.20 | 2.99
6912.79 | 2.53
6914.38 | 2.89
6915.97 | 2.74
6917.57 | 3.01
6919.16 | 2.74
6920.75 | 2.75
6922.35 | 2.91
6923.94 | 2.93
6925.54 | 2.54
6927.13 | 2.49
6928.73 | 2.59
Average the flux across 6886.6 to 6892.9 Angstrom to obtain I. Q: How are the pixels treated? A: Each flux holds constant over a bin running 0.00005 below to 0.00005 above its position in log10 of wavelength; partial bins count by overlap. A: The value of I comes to 2.79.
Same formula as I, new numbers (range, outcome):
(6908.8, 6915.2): 2.89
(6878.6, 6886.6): 2.97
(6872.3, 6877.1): 2.97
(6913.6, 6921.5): 2.83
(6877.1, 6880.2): 3.01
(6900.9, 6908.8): 2.9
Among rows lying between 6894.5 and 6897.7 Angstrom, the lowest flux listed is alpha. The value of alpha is 2.59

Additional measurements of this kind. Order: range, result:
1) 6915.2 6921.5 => 2.74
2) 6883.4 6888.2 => 2.49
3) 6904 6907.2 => 2.81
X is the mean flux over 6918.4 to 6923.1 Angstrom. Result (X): 2.8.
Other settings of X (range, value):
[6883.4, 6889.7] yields 2.8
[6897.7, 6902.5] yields 2.88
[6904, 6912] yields 2.96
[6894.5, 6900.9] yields 2.74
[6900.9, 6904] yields 2.93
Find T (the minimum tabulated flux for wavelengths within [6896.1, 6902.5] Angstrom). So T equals 2.71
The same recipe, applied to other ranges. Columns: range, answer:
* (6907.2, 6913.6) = 2.53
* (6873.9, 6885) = 2.76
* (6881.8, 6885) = 2.86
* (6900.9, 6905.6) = 2.73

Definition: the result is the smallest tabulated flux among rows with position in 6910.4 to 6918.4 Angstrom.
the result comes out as 2.53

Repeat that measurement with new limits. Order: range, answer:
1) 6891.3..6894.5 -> 2.79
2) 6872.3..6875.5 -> 2.72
